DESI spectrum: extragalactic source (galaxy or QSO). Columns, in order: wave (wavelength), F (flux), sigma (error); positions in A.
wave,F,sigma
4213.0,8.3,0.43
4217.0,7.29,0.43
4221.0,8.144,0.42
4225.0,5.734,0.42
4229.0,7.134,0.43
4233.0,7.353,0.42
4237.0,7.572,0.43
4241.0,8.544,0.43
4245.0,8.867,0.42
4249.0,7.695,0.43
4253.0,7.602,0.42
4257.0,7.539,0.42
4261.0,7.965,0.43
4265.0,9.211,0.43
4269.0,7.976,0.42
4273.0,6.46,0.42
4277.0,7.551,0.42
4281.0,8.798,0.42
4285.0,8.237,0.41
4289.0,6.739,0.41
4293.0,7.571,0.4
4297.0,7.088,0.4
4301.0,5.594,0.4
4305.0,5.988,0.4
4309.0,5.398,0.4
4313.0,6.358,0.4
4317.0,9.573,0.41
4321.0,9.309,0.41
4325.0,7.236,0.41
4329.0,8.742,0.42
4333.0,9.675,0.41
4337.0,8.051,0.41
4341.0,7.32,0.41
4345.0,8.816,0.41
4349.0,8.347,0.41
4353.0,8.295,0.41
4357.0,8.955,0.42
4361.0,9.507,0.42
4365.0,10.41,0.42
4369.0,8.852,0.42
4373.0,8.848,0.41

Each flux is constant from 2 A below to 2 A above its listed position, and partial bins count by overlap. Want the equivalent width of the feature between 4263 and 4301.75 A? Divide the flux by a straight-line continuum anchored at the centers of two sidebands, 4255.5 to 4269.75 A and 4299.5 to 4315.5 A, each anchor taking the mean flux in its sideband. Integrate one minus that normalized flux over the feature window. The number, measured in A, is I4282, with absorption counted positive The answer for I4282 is -2.0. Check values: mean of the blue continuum 8.21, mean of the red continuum 5.96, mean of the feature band 7.58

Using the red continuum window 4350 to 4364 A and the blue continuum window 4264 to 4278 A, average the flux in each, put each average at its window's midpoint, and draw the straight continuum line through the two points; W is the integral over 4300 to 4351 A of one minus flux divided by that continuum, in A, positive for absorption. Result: 4.6 A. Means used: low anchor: 7.72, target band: 7.77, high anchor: 8.98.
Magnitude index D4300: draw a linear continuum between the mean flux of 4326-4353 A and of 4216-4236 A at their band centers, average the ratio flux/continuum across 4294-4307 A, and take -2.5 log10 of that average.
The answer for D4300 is 0.253 mag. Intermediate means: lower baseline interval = 7.15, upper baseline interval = 8.43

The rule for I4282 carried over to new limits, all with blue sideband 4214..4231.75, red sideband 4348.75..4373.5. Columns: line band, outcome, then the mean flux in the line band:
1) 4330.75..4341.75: 0.33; 8.47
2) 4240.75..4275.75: -1.39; 7.95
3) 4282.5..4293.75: 0.70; 7.57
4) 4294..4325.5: 4.92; 7.08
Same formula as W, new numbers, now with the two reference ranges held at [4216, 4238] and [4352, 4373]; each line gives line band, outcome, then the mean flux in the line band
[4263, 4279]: 0.07 A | 7.8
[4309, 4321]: 1.06 A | 7.76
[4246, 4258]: -0.26 A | 7.72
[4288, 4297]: 1.08 A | 7.19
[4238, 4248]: -1.44 A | 8.49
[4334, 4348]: 1.09 A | 8.2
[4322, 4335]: 0.14 A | 8.61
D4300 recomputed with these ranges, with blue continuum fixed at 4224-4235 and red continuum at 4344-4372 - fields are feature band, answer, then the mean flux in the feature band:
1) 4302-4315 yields 0.36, 5.89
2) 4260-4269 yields -0.15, 8.52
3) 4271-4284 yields 0.00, 7.65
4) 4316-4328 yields -0.03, 8.64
